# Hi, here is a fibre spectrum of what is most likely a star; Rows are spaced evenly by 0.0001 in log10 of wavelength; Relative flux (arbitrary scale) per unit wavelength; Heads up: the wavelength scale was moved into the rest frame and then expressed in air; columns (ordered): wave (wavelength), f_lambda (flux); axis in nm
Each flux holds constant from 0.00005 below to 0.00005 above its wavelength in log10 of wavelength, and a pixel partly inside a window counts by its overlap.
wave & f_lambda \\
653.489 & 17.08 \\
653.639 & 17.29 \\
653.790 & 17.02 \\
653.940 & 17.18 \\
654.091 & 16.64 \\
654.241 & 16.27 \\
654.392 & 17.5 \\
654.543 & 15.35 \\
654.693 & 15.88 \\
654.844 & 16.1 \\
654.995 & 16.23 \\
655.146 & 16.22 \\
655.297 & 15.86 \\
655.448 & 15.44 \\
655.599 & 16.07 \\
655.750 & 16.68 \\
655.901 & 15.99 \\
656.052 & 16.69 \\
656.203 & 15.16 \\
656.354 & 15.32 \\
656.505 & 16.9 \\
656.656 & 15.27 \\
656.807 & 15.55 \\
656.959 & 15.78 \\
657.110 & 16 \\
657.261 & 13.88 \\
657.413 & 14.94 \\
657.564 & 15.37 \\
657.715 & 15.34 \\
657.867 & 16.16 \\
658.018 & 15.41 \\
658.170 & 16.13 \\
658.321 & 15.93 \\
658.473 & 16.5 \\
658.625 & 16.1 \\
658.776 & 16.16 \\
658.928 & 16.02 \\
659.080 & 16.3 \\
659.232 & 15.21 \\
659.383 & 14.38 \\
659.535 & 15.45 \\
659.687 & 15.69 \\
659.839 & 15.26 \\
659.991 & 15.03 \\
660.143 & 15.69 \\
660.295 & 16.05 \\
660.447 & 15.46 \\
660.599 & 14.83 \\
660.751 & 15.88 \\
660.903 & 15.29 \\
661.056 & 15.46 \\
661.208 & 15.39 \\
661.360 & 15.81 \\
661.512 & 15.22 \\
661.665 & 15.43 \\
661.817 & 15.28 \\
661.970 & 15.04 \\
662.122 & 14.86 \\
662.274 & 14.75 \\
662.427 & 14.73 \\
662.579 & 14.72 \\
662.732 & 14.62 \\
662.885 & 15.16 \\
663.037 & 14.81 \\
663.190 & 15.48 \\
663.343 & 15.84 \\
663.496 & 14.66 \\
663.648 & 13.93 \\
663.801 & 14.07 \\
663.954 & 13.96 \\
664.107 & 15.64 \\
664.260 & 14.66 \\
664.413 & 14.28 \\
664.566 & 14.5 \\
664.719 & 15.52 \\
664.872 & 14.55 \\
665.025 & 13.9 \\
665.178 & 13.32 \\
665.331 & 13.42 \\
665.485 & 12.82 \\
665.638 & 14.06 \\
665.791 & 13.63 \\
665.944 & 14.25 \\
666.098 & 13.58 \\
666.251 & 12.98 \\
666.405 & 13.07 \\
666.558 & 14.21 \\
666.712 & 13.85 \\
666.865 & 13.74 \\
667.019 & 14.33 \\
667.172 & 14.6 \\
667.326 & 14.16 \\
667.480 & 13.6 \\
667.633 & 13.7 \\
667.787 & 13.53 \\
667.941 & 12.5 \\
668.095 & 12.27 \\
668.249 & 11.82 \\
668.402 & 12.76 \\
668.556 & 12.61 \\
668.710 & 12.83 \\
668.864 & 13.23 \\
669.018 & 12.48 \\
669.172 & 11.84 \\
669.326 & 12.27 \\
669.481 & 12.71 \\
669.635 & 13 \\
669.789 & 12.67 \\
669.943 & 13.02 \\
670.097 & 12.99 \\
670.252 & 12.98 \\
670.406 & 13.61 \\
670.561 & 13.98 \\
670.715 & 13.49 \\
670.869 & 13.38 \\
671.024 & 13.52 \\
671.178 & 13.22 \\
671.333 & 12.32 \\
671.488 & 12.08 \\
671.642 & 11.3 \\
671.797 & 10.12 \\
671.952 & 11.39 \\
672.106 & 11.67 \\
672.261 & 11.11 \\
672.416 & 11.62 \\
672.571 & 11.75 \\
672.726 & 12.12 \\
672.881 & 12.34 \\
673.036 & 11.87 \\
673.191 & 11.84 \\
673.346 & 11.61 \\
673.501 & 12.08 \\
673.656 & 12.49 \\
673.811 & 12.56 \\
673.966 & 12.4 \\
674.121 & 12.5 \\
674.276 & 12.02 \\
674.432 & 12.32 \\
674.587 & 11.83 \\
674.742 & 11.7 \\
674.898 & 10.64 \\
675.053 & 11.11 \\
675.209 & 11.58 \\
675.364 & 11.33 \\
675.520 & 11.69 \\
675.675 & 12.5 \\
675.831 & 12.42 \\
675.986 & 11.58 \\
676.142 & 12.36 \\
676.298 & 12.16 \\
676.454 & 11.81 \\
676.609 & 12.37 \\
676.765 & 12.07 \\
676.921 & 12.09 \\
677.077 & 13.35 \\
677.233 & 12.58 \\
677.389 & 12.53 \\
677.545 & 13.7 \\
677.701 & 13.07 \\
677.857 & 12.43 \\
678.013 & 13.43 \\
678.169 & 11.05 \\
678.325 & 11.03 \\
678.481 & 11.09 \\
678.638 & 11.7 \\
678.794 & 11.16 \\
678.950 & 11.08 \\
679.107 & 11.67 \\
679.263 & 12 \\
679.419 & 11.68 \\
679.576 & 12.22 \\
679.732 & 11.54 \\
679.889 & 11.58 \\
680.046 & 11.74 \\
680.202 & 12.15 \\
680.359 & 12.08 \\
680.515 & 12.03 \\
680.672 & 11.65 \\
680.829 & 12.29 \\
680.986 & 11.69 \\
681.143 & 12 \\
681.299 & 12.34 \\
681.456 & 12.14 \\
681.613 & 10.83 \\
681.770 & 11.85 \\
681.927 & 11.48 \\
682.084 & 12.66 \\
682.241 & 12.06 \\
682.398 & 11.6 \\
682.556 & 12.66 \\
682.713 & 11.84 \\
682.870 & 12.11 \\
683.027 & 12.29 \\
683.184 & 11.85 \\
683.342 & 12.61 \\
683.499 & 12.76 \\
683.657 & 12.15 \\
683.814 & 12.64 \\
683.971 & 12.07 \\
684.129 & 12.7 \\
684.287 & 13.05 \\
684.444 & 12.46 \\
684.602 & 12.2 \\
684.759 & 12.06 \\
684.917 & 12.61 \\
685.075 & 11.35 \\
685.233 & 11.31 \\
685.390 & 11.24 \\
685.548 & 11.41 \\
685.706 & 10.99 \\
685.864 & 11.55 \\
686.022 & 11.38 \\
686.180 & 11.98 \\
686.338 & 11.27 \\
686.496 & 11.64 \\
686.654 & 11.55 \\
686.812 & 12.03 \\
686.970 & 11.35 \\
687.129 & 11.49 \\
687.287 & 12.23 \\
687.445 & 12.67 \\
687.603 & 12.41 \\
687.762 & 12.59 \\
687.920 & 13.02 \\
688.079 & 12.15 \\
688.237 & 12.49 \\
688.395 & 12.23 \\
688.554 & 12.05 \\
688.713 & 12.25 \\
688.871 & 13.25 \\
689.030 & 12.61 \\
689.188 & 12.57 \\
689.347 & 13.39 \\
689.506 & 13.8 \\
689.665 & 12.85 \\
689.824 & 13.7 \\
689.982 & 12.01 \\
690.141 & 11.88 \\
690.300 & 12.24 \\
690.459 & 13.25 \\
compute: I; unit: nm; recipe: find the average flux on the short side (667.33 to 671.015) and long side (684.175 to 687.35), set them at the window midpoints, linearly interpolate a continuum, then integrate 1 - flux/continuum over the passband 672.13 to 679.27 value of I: 0.28 nm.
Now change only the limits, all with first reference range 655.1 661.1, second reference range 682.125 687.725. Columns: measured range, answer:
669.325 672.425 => 0.312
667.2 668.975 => 0.157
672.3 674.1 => 0.204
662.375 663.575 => 0.000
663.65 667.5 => 0.161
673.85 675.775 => 0.224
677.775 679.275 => 0.142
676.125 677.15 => 0.064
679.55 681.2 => 0.094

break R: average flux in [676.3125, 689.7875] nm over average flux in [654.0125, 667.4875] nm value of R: 0.80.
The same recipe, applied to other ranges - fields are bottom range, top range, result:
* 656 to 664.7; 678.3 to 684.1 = 0.78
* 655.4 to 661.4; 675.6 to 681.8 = 0.77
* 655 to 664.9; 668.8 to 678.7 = 0.79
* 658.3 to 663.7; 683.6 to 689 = 0.79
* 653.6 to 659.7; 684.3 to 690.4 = 0.76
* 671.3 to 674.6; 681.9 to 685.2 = 1.03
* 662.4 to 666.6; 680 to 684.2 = 0.85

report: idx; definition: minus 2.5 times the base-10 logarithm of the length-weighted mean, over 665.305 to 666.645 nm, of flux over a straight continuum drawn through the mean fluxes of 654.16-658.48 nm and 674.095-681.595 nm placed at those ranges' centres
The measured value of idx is 0.04 mag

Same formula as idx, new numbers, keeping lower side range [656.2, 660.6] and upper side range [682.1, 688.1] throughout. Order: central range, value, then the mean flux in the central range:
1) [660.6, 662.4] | -0.01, 15.3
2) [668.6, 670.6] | 0.10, 12.9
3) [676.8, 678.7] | 0.06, 12.3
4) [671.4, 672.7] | 0.20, 11.4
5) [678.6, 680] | 0.11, 11.6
